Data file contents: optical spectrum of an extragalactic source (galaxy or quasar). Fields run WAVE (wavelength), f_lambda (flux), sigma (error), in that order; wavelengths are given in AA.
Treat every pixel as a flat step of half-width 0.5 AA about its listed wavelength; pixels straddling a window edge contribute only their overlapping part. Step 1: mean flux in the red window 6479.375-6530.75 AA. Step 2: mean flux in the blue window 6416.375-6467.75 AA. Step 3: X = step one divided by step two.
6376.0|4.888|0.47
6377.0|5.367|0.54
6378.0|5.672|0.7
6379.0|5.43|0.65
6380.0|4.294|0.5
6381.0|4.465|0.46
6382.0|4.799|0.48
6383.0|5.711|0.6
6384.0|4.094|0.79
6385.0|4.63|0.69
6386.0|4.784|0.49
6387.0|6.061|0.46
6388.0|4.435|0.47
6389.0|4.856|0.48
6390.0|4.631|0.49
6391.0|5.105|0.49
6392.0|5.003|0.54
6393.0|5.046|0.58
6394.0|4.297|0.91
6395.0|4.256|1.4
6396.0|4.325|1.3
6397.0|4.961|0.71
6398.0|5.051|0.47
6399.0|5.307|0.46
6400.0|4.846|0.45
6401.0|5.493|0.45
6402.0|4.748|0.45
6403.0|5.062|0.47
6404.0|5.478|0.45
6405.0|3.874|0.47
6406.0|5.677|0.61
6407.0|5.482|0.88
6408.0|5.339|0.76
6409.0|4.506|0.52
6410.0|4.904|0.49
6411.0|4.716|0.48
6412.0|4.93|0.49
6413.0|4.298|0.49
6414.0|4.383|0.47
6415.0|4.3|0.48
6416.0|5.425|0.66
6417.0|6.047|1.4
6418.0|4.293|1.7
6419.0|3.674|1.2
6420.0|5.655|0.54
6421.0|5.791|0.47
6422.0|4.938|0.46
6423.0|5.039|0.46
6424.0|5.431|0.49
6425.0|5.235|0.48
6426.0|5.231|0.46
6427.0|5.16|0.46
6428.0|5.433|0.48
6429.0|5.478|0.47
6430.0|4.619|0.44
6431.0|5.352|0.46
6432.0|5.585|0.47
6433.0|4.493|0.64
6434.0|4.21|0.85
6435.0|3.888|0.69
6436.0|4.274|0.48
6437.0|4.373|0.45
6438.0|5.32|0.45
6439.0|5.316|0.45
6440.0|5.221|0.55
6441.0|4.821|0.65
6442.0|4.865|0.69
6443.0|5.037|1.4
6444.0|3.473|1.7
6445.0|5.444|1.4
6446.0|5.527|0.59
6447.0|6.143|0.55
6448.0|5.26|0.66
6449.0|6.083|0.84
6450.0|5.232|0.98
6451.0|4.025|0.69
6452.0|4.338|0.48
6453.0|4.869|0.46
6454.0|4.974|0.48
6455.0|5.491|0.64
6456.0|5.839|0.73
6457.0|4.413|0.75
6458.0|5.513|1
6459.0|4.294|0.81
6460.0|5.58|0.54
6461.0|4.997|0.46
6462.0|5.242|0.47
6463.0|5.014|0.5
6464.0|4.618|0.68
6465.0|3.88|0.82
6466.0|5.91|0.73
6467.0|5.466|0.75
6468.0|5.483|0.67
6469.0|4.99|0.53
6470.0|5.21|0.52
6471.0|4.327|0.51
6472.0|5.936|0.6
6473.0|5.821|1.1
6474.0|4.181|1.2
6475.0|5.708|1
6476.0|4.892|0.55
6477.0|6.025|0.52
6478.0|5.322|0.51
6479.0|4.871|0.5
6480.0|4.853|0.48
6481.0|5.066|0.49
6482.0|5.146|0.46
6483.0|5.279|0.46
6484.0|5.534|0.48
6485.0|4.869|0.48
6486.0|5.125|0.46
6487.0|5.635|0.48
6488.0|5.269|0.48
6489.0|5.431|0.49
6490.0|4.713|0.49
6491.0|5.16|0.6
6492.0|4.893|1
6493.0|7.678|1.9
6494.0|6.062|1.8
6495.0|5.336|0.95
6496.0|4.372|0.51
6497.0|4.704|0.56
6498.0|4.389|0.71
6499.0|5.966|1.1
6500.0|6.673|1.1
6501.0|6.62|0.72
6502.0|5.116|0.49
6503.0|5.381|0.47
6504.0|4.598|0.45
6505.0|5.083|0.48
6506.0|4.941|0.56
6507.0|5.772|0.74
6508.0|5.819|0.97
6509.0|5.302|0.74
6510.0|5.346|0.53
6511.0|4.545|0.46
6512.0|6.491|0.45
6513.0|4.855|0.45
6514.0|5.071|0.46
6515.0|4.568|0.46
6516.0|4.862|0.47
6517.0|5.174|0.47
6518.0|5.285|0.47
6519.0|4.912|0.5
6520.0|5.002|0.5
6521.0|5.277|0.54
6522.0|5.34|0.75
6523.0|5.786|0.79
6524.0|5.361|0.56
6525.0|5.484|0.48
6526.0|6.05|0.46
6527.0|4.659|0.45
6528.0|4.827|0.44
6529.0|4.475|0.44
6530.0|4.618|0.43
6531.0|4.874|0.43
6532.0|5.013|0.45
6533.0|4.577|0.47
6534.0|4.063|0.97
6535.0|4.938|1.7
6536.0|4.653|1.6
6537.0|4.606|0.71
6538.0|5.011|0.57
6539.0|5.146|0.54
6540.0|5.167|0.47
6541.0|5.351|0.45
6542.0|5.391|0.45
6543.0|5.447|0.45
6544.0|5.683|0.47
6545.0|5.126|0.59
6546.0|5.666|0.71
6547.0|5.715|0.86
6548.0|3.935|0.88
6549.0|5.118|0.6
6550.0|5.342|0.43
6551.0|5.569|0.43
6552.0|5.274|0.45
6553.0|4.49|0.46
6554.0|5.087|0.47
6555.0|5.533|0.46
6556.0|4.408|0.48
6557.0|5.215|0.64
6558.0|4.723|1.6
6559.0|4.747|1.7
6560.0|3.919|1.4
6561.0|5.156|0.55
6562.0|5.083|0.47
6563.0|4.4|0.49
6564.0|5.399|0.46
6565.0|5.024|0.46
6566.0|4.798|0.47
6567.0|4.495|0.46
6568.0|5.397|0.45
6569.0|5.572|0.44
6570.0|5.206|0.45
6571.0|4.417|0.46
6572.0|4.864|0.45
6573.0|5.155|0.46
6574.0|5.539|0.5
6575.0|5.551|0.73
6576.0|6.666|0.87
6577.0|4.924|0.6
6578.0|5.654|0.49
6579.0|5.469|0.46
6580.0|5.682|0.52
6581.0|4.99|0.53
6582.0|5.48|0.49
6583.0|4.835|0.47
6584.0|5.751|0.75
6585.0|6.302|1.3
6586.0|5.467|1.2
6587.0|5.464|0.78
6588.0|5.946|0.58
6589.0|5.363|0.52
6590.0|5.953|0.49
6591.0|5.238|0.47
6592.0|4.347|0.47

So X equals 1.05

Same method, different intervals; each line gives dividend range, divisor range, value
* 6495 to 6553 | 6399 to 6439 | 1.04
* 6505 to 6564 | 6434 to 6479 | 1.01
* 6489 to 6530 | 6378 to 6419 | 1.08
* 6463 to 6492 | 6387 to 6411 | 1.05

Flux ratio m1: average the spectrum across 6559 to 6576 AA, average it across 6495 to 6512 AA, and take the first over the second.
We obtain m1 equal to 0.9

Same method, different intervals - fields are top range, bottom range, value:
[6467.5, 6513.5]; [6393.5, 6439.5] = 1.08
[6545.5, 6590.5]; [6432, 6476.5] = 1.04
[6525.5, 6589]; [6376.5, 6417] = 1.04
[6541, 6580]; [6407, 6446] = 1.05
